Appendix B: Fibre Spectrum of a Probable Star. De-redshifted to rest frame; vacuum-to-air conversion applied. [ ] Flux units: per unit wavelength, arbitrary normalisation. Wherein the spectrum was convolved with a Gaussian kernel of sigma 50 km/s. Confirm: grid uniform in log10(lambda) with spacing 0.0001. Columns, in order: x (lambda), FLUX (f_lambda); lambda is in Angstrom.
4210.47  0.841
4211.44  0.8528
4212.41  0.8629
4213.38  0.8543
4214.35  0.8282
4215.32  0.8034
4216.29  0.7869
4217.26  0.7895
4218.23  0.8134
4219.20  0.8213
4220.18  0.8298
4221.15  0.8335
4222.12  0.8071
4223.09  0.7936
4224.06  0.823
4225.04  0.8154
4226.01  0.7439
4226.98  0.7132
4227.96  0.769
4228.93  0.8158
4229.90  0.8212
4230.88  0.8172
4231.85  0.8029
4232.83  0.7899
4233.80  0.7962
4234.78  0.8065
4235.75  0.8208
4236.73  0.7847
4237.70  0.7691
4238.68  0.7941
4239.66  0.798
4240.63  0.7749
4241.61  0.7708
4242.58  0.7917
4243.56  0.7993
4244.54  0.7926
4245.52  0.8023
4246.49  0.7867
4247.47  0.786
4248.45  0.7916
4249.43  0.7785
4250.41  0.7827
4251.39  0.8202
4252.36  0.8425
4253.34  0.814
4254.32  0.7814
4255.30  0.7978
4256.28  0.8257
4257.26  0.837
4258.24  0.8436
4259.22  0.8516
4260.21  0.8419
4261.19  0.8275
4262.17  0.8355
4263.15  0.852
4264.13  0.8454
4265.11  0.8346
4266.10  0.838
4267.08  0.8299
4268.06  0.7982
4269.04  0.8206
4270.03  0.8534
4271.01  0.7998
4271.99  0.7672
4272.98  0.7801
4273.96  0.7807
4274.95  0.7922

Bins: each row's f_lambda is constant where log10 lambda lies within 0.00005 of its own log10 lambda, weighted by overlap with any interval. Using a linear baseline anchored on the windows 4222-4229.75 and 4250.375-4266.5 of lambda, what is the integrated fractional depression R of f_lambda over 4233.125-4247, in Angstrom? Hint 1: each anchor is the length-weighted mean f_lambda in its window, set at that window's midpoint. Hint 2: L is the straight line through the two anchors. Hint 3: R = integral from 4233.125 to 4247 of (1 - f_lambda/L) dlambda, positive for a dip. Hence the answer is 0.2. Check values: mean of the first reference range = 0.786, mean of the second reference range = 0.829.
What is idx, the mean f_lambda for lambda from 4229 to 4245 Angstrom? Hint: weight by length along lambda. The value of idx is 0.796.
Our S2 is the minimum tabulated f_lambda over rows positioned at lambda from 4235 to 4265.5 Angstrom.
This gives 0.7691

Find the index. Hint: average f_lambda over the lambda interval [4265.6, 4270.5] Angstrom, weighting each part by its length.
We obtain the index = 0.827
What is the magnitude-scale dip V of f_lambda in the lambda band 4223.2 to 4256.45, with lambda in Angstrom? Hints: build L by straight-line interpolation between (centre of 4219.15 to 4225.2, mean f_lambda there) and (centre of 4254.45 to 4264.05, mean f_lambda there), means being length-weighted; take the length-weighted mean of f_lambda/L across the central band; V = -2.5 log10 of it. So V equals 0.04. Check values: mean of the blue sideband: 0.817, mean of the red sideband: 0.833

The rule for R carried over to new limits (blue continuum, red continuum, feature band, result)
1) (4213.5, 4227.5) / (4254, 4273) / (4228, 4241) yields 0.2 Angstrom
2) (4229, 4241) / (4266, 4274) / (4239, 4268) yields -0.3 Angstrom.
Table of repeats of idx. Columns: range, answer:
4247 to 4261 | 0.814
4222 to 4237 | 0.795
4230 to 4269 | 0.809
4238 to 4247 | 0.79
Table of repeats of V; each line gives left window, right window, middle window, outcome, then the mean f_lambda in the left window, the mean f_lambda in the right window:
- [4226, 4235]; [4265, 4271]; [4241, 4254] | 0.01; 0.789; 0.826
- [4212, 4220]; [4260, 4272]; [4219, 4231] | 0.03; 0.82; 0.829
